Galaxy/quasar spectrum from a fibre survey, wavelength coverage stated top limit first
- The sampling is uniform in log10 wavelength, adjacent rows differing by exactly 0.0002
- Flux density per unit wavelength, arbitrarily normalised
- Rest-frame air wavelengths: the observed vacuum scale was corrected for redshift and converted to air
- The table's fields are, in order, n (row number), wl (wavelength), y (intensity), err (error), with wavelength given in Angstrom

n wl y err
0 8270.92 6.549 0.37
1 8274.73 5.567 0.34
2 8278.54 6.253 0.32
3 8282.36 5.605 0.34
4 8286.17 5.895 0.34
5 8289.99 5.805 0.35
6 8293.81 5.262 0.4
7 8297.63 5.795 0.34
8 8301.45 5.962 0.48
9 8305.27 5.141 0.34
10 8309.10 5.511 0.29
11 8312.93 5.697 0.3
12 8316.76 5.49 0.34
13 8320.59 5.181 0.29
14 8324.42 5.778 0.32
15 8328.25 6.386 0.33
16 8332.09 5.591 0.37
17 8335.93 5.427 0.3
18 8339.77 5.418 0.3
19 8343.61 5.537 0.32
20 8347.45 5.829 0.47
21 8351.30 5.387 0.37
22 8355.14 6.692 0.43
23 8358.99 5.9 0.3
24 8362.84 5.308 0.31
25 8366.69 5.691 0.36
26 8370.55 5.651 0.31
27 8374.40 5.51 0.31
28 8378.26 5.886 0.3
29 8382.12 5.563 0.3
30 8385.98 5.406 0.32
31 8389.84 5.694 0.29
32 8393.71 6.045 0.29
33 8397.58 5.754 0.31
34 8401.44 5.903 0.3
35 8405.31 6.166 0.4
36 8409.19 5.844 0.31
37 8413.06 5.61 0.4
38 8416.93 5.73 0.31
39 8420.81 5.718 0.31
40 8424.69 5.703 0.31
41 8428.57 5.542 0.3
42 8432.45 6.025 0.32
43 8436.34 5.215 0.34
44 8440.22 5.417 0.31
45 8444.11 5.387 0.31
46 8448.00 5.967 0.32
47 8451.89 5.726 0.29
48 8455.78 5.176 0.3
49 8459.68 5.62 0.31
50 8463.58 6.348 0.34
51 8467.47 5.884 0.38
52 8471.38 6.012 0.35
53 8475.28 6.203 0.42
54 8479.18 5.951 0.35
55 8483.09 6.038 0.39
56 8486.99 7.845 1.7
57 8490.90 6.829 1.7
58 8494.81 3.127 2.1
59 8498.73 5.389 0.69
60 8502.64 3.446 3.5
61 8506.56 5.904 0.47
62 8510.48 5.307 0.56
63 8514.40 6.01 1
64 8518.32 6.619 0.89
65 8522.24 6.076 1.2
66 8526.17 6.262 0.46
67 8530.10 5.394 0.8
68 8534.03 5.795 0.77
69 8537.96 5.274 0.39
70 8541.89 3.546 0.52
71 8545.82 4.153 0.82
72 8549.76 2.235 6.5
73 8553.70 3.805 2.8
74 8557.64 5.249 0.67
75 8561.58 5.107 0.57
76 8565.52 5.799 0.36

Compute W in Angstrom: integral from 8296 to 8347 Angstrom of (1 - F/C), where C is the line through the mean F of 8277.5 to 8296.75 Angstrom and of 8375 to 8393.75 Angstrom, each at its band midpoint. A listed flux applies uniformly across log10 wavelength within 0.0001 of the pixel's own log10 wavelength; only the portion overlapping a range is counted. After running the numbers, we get 0.9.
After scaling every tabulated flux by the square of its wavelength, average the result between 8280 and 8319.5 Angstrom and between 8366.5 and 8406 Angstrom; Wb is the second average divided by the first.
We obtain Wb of 1.0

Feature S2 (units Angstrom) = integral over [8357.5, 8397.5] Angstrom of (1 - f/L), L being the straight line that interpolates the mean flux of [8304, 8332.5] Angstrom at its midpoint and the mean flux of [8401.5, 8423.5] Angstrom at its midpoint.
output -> 0.5 Angstrom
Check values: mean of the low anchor 5.61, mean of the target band 5.67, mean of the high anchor 5.82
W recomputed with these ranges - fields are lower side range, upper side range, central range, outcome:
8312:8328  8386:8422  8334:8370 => 0.03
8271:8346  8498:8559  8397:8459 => -4.20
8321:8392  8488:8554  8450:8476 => -2.66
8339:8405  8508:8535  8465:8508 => 1.33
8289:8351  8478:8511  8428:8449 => -0.08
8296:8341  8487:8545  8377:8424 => -2.04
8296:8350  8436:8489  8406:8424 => 0.23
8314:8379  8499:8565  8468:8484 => -2.46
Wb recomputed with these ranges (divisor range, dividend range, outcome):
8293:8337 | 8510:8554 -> 0.95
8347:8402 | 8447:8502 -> 1.04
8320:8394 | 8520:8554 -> 0.88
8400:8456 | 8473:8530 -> 1.03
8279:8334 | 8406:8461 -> 1.02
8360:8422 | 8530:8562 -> 0.80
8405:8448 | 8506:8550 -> 0.96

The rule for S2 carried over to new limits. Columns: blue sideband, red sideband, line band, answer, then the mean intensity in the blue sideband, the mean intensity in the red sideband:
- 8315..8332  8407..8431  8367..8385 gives 0.2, 5.7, 5.7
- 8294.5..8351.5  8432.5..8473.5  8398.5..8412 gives -0.6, 5.61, 5.69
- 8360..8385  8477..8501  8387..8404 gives -0.6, 5.6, 5.84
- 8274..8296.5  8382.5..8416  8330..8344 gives 0.6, 5.74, 5.79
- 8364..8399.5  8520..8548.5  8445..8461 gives -0.5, 5.68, 5.15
